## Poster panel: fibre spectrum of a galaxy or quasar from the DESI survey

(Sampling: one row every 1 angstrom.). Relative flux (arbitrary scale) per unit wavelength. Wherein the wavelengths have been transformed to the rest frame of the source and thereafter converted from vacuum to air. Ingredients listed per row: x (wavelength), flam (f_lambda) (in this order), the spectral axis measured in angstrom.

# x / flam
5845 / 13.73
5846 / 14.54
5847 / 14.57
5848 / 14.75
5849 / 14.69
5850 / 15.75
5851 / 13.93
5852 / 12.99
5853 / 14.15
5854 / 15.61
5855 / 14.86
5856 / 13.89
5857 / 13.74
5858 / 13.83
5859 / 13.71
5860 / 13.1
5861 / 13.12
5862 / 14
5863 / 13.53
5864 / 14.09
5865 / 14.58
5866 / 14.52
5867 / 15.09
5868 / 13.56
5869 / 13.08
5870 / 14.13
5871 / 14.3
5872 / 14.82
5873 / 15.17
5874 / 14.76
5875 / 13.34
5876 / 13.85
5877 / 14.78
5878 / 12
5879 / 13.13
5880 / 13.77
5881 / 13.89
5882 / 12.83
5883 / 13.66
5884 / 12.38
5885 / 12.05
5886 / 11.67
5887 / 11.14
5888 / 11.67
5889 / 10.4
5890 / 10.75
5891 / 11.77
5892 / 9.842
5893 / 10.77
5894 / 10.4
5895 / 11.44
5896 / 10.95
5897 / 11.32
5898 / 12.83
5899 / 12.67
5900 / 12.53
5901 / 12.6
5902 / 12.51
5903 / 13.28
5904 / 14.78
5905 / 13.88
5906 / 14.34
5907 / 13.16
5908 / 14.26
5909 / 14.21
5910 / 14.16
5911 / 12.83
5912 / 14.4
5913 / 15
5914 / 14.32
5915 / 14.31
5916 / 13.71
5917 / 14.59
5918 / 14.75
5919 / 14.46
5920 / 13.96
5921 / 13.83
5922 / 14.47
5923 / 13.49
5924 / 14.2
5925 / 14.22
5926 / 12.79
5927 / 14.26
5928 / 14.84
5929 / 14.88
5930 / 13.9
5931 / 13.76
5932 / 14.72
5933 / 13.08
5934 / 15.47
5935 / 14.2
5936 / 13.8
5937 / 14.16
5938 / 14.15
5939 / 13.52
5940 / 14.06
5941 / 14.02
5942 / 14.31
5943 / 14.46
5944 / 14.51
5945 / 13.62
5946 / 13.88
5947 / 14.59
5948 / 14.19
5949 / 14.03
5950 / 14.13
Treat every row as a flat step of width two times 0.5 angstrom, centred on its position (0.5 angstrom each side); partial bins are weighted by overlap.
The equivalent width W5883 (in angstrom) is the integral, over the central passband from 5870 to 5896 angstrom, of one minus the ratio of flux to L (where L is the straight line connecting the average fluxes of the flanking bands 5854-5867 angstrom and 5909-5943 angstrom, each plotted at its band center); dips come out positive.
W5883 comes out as 2.7 angstrom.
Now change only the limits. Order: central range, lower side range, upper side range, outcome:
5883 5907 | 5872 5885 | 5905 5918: 3.1 angstrom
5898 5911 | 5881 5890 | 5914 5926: -0.3 angstrom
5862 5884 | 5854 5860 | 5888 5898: -2.1 angstrom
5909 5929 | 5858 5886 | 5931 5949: -0.2 angstrom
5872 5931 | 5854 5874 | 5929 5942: 3.7 angstrom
